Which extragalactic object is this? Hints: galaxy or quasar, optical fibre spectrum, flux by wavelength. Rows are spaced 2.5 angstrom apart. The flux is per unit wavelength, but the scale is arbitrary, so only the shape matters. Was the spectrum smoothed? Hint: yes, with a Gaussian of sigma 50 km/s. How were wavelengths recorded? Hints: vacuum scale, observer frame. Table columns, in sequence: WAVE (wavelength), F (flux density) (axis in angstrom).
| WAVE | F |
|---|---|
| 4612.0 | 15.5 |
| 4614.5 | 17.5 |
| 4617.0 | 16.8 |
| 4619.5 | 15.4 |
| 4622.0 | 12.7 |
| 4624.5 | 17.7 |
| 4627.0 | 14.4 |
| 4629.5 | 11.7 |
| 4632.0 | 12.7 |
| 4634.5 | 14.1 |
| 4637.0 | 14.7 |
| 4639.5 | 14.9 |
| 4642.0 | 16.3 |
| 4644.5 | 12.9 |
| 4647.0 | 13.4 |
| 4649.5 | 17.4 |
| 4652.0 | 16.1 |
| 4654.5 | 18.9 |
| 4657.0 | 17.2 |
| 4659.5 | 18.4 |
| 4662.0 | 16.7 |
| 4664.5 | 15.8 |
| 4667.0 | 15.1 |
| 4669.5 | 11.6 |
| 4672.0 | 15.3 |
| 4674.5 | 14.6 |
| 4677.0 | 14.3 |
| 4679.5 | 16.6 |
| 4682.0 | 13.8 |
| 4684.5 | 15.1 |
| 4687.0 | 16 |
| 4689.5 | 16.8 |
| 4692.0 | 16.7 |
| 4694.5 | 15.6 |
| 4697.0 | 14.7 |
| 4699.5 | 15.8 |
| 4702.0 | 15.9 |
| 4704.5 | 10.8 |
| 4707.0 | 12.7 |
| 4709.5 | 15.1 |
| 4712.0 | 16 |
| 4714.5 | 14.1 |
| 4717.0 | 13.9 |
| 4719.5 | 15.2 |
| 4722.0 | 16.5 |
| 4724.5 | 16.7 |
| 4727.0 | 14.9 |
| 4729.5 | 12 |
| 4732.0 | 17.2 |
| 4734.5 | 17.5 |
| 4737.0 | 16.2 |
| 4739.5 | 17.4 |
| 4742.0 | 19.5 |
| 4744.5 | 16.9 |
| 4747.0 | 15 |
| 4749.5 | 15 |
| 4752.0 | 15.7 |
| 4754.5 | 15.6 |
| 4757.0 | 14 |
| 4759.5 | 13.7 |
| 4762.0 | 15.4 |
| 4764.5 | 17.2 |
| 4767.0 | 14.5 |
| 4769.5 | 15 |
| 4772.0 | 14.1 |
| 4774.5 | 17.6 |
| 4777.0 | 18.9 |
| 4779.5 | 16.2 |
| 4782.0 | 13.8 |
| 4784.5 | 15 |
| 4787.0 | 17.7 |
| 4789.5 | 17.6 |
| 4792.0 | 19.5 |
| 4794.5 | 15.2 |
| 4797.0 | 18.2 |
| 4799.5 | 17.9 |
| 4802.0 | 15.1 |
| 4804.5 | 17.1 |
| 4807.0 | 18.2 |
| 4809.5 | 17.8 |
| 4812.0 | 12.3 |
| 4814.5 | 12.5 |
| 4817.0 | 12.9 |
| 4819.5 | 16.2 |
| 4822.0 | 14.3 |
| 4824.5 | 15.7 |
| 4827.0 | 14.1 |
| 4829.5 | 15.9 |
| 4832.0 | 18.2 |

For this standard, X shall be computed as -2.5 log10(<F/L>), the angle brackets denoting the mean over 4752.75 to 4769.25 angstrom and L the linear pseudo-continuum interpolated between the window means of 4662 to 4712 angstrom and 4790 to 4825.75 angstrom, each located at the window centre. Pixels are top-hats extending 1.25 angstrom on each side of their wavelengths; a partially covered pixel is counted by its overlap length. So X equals 0.034 mag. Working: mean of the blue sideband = 14.9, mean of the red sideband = 16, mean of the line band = 15.1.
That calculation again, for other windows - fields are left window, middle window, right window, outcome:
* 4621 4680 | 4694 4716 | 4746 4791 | 0.07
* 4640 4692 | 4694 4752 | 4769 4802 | 0.05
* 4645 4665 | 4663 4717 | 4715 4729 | 0.07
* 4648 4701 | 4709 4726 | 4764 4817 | 0.04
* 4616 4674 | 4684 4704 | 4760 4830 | -0.02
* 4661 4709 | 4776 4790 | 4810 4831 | -0.13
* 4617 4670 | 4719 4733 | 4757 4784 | 0.00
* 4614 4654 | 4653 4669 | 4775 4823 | -0.11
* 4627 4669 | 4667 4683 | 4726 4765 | 0.07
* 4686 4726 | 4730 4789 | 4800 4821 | -0.05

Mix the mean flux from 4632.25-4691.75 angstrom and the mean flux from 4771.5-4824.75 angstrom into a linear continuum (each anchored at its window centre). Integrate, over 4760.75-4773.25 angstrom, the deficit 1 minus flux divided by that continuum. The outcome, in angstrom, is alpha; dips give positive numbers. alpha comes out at 0.57 angstrom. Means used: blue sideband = 15.5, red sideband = 16.1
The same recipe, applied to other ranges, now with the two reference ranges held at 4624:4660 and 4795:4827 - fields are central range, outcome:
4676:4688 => 0.2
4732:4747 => -1.7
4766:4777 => -0.1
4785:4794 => -1.3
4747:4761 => 0.6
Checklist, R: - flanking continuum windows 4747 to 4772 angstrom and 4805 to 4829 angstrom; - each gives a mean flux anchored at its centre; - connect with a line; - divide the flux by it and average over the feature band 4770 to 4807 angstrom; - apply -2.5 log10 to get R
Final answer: -0.116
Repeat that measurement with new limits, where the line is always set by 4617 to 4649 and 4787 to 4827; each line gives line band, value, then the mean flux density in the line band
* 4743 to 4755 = -0.016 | 15.7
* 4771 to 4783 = -0.031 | 16.2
